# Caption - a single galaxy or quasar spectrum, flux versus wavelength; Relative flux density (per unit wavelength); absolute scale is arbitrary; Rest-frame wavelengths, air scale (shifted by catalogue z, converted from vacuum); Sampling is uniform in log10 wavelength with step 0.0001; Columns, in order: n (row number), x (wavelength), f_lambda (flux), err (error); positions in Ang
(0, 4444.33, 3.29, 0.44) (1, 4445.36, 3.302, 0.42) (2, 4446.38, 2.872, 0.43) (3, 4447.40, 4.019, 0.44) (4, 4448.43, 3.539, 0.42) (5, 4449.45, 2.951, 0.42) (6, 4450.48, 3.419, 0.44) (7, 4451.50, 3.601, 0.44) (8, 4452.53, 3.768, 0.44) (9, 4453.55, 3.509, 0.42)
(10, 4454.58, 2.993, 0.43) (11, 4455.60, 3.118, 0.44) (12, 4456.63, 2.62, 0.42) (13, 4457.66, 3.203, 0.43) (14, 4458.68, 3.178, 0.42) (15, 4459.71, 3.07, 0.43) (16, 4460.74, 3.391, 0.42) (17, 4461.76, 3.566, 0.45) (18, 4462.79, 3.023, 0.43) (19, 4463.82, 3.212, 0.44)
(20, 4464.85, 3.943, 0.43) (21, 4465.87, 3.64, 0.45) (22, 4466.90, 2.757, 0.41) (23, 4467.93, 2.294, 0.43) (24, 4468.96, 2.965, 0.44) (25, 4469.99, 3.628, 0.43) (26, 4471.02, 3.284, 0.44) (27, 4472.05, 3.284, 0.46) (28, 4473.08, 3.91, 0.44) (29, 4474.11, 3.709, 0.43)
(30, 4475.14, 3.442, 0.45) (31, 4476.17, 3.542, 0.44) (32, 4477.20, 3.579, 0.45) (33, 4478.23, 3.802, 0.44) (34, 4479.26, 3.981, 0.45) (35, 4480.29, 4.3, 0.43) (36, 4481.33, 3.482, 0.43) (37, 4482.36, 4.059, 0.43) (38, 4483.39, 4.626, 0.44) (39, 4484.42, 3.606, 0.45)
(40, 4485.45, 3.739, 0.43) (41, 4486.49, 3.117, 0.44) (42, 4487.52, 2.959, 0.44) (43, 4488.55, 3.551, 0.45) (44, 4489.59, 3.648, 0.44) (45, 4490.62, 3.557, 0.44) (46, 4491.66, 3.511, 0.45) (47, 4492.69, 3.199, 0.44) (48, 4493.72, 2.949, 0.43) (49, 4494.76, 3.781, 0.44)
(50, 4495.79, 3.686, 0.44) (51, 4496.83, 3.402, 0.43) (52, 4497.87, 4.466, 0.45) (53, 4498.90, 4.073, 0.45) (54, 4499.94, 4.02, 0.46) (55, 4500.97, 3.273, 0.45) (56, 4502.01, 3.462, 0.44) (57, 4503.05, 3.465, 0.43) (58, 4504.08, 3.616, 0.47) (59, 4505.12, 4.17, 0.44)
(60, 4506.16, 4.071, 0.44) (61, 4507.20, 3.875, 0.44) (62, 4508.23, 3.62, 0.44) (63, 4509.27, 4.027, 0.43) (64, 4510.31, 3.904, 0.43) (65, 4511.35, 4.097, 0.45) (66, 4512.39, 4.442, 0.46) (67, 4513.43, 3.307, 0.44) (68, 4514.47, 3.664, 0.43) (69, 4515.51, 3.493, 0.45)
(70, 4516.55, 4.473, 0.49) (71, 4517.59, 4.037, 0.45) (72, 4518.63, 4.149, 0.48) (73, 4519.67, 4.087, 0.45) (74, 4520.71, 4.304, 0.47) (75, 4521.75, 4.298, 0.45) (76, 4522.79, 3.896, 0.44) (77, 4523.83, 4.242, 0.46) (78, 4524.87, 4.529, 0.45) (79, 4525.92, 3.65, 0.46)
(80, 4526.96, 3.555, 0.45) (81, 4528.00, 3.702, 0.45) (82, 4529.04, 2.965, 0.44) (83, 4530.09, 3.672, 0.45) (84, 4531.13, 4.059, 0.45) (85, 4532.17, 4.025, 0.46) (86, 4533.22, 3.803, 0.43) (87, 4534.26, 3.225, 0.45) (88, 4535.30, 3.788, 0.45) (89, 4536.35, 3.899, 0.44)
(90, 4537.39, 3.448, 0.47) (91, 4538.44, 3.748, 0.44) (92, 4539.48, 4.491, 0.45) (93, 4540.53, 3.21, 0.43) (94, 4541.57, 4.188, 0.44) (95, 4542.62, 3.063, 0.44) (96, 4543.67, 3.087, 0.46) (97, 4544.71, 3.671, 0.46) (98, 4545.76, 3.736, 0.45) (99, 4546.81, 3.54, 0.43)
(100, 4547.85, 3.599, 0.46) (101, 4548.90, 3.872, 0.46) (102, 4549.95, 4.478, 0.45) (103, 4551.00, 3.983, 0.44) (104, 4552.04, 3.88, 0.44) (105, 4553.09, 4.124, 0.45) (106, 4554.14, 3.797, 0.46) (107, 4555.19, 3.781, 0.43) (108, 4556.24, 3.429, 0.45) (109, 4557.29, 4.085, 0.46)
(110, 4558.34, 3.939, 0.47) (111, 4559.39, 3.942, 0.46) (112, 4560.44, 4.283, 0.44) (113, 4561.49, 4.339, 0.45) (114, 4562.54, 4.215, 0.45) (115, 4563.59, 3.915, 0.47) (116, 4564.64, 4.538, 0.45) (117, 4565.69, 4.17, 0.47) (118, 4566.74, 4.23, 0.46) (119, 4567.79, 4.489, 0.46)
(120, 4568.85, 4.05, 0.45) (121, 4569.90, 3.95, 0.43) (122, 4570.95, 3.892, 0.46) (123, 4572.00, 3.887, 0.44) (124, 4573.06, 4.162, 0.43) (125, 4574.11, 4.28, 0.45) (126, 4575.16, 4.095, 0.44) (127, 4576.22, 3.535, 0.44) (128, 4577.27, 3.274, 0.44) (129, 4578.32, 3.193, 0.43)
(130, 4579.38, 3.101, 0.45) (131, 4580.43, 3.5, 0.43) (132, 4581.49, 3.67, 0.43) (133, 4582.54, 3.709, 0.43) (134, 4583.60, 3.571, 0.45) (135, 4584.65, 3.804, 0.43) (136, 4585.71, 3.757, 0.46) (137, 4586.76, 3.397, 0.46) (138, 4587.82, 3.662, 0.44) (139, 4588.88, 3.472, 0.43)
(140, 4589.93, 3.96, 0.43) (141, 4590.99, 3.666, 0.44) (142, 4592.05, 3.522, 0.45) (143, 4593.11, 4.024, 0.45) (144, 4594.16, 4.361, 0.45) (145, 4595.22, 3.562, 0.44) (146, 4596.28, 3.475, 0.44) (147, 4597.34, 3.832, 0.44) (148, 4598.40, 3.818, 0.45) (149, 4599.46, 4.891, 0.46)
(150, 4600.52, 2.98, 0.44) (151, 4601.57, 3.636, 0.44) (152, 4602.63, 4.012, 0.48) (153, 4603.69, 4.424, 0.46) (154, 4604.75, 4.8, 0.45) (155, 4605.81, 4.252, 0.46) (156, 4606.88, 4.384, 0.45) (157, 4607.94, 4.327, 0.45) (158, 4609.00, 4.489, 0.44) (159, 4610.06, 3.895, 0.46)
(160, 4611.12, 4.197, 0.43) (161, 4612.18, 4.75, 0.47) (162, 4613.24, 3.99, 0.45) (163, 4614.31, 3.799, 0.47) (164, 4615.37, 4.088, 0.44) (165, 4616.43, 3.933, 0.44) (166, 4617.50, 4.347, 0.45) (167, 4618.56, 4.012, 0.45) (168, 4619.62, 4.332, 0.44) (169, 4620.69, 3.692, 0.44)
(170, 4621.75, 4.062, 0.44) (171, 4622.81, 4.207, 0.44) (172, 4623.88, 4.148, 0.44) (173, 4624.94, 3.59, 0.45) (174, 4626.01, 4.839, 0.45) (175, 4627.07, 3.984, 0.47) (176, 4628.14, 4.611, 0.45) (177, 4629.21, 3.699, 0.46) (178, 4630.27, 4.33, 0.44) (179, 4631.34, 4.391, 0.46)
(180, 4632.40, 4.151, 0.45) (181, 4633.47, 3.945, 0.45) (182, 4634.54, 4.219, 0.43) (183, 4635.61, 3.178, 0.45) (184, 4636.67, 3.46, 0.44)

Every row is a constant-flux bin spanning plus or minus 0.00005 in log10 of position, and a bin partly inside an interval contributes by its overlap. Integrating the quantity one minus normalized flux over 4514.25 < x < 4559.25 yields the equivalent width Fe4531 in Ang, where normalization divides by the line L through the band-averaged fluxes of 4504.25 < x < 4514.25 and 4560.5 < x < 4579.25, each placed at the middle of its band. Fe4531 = 1.4 Ang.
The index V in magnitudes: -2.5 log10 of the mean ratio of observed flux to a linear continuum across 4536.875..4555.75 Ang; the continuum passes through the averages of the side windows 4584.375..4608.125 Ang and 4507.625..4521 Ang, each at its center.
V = 0.05 mag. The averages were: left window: 3.96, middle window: 3.76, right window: 3.91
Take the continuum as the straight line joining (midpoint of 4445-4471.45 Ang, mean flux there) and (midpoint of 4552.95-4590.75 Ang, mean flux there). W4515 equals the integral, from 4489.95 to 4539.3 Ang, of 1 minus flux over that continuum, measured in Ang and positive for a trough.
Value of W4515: -3.4 Ang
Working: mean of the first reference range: 3.26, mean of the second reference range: 3.86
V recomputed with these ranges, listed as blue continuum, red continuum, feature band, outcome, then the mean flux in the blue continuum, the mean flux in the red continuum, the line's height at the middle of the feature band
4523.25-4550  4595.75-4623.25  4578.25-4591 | 0.112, 3.73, 4.1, 3.97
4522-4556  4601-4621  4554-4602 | 0.040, 3.77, 4.18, 3.99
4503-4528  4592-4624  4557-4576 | -0.027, 3.96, 4.08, 4.03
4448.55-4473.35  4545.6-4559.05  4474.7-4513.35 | -0.074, 3.26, 3.87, 3.48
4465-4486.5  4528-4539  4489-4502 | -0.004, 3.58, 3.67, 3.61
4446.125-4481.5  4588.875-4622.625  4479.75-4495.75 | -0.033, 3.39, 4.04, 3.5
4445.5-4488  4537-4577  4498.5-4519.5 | -0.058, 3.43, 3.92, 3.66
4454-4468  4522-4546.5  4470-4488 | -0.113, 3.17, 3.73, 3.31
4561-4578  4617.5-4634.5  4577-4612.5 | 0.063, 4.05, 4.14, 4.09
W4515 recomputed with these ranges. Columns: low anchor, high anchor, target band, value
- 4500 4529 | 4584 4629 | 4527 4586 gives 2.0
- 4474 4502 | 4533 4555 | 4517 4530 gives -0.8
